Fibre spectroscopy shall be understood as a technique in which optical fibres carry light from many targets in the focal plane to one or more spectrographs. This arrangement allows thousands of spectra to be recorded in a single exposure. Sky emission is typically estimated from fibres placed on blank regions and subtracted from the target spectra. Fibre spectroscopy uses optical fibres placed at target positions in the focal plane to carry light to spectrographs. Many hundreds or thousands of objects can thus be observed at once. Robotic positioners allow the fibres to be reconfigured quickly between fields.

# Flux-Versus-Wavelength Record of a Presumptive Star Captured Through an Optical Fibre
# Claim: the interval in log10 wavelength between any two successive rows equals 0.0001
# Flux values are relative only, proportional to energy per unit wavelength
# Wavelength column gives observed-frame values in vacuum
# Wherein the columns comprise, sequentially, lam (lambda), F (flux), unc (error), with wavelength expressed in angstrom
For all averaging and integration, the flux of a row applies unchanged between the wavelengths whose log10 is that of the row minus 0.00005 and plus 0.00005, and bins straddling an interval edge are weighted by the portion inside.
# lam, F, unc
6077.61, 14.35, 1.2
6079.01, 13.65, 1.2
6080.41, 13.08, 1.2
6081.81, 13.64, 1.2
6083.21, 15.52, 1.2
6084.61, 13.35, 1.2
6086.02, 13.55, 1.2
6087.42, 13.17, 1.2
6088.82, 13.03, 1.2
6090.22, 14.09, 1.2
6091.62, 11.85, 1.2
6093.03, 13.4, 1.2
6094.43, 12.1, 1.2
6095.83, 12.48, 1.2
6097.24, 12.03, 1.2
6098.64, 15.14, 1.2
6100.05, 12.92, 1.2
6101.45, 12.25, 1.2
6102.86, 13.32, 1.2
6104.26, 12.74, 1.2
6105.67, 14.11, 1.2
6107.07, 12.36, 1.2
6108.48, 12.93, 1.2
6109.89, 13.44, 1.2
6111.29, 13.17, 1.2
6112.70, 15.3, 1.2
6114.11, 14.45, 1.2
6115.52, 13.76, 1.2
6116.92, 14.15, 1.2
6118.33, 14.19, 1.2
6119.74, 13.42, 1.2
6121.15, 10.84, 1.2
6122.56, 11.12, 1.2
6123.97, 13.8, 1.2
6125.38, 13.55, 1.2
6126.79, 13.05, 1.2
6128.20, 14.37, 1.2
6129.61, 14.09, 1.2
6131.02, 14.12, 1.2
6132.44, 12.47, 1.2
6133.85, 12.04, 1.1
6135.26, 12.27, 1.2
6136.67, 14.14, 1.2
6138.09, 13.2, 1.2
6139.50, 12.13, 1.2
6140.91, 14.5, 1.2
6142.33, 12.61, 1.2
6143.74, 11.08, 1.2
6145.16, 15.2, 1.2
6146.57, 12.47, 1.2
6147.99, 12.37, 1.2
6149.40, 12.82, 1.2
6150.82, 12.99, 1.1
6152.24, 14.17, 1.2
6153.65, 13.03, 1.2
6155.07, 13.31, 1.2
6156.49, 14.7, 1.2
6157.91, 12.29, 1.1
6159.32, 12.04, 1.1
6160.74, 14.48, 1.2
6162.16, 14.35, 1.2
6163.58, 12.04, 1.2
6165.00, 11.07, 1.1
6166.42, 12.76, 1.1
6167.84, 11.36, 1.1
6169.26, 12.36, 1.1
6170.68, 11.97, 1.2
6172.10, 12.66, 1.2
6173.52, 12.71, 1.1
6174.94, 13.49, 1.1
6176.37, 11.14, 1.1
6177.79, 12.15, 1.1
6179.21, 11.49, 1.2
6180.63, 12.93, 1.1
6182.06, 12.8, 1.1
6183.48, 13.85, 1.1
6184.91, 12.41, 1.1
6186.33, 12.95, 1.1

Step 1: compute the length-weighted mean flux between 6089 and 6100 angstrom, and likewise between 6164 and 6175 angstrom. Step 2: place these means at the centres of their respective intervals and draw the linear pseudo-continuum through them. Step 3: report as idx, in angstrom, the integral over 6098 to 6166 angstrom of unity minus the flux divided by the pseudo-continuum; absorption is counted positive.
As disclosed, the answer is -3.2 angstrom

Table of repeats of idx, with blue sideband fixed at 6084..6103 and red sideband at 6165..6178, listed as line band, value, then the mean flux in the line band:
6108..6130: -1.2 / 13.5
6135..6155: -1.0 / 13.1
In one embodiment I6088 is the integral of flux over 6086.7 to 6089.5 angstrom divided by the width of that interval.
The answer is 13.1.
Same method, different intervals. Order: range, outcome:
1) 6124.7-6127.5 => 13.3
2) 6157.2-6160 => 12.2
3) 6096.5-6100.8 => 13.3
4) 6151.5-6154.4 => 13.6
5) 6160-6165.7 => 13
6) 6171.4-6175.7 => 12.9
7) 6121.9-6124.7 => 12.5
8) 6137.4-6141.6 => 13.3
